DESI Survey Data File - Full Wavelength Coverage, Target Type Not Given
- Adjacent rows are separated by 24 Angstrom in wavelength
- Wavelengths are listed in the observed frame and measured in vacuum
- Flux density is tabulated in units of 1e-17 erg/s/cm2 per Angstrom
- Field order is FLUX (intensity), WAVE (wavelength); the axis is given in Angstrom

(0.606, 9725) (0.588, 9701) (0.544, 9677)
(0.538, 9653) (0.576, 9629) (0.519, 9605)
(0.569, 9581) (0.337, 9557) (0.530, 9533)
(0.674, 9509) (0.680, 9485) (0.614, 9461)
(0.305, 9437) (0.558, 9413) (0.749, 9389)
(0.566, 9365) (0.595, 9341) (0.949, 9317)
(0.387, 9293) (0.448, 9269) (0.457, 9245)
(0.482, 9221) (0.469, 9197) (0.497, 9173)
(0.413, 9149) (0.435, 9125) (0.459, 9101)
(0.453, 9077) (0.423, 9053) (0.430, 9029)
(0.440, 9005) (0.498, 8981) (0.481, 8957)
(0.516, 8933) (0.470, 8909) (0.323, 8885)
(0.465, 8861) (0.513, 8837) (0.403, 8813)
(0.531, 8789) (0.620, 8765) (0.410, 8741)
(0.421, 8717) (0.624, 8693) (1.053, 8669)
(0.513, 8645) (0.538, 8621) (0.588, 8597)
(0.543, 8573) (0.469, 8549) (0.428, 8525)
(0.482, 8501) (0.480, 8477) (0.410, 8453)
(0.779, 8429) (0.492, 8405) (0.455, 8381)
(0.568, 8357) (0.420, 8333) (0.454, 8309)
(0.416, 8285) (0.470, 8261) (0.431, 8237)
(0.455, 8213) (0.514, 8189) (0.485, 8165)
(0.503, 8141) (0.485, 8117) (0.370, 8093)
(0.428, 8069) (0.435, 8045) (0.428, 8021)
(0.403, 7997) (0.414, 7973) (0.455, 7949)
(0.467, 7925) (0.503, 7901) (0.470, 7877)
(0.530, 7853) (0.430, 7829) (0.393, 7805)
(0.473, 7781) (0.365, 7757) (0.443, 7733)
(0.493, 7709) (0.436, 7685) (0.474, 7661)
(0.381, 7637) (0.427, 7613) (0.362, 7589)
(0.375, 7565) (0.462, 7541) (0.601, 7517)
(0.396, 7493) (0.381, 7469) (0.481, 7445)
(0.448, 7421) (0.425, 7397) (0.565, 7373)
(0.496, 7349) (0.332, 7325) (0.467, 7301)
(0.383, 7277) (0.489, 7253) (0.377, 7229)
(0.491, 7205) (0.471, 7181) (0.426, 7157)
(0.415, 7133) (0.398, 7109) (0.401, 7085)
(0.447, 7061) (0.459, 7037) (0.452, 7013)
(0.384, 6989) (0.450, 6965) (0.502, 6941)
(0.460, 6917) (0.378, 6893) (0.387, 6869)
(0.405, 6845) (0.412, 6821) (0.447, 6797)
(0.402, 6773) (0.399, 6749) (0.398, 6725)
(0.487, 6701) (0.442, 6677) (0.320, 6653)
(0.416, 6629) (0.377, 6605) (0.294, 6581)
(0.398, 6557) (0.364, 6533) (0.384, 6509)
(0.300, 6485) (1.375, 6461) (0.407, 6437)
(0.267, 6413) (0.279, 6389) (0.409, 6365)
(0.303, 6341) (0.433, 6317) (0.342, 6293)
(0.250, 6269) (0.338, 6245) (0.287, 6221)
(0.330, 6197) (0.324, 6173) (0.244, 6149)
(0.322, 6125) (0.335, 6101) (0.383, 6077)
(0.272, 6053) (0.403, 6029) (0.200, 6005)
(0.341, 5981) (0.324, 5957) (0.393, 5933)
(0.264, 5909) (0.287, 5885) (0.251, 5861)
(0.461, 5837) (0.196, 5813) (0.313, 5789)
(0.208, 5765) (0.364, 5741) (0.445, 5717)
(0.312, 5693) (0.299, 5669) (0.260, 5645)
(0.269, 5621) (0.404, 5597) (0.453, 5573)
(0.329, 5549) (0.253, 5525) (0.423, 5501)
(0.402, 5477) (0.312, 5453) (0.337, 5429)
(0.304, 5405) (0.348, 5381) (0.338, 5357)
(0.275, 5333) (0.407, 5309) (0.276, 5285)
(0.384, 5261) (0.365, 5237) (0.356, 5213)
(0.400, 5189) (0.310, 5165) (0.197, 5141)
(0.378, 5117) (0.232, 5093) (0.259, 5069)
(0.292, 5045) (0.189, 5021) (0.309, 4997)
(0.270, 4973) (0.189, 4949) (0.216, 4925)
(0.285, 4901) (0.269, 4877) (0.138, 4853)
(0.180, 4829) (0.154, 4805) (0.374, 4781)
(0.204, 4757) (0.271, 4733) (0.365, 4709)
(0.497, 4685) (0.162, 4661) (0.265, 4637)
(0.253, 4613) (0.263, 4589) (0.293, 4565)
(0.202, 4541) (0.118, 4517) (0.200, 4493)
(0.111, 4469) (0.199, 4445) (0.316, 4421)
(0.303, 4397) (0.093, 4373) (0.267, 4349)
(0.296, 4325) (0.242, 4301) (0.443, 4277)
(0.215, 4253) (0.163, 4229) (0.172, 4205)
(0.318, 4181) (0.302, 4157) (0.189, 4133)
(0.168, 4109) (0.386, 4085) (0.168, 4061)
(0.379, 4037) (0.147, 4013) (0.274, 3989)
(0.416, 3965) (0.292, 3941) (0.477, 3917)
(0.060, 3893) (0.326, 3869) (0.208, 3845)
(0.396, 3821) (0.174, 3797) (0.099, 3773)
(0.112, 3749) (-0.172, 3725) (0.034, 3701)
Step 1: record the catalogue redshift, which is 0.73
